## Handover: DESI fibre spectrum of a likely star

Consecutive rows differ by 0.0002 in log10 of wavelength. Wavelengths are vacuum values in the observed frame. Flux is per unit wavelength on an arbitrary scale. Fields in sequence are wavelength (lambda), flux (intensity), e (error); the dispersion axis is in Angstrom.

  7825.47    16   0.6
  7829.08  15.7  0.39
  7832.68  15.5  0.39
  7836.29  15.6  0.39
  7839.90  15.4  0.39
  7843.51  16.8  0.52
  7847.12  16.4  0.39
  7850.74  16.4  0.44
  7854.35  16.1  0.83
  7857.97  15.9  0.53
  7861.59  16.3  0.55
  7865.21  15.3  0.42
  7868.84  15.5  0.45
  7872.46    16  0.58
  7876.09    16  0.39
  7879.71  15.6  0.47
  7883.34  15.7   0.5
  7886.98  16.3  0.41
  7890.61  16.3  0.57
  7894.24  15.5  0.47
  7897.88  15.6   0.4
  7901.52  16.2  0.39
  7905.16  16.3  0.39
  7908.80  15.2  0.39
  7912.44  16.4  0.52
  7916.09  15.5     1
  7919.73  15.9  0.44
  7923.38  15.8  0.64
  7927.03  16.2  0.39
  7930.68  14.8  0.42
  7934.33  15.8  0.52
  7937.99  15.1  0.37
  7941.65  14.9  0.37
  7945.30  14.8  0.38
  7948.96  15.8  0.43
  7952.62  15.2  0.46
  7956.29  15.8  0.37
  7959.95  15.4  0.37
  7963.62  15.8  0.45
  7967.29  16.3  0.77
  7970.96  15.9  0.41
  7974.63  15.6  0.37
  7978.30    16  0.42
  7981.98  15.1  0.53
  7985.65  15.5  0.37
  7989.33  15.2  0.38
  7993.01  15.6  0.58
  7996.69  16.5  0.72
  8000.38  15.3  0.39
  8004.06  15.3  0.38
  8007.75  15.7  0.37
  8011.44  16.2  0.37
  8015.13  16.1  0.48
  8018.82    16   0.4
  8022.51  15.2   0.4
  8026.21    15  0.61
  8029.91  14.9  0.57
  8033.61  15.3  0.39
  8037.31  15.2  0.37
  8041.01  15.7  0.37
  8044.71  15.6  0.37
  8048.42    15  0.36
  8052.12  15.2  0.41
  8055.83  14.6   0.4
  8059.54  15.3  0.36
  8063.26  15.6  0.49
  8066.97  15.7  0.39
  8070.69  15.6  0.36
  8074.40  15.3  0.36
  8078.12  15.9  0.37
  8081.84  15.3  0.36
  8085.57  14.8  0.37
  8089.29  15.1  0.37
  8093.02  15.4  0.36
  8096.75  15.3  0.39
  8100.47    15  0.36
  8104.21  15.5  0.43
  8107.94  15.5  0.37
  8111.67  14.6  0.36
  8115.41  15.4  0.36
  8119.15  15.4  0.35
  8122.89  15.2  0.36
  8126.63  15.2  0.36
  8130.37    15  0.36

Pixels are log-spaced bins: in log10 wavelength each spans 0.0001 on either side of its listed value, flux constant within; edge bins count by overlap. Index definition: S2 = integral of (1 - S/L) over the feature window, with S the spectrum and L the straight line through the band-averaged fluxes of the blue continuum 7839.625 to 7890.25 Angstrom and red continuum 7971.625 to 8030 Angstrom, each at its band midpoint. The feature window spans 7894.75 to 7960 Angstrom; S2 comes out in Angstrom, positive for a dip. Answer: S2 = 0.92 Angstrom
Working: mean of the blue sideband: 16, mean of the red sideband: 15.6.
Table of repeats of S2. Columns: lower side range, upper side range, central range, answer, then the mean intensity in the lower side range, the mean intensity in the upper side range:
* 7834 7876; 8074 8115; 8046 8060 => 0.3 Angstrom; 16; 15.2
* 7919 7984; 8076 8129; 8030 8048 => 0.0 Angstrom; 15.6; 15.3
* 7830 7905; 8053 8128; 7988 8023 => -0.5 Angstrom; 15.9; 15.3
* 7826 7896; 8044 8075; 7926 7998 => 0.3 Angstrom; 15.9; 15.3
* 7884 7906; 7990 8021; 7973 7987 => 0.3 Angstrom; 16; 15.8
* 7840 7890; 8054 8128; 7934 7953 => 0.6 Angstrom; 16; 15.3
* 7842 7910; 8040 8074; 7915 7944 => 0.6 Angstrom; 16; 15.4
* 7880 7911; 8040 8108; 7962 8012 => -0.3 Angstrom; 15.9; 15.3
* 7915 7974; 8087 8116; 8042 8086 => -0.2 Angstrom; 15.6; 15.2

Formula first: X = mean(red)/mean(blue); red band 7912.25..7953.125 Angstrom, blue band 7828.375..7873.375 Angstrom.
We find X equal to 0.97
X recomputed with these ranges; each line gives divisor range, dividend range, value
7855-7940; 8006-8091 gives 0.98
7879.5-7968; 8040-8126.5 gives 0.98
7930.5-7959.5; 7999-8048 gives 1.01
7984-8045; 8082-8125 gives 0.98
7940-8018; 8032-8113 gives 0.98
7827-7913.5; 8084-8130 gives 0.96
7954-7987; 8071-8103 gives 0.97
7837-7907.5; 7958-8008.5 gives 0.98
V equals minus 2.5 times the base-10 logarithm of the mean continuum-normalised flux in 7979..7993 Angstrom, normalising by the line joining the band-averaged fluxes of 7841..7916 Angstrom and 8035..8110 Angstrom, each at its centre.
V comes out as 0.02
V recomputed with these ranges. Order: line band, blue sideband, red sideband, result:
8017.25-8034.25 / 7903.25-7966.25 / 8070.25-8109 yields 0.01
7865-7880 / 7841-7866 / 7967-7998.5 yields 0.03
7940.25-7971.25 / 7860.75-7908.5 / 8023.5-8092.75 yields 0.01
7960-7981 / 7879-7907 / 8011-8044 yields -0.01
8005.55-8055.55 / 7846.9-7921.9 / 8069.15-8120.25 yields 0.00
